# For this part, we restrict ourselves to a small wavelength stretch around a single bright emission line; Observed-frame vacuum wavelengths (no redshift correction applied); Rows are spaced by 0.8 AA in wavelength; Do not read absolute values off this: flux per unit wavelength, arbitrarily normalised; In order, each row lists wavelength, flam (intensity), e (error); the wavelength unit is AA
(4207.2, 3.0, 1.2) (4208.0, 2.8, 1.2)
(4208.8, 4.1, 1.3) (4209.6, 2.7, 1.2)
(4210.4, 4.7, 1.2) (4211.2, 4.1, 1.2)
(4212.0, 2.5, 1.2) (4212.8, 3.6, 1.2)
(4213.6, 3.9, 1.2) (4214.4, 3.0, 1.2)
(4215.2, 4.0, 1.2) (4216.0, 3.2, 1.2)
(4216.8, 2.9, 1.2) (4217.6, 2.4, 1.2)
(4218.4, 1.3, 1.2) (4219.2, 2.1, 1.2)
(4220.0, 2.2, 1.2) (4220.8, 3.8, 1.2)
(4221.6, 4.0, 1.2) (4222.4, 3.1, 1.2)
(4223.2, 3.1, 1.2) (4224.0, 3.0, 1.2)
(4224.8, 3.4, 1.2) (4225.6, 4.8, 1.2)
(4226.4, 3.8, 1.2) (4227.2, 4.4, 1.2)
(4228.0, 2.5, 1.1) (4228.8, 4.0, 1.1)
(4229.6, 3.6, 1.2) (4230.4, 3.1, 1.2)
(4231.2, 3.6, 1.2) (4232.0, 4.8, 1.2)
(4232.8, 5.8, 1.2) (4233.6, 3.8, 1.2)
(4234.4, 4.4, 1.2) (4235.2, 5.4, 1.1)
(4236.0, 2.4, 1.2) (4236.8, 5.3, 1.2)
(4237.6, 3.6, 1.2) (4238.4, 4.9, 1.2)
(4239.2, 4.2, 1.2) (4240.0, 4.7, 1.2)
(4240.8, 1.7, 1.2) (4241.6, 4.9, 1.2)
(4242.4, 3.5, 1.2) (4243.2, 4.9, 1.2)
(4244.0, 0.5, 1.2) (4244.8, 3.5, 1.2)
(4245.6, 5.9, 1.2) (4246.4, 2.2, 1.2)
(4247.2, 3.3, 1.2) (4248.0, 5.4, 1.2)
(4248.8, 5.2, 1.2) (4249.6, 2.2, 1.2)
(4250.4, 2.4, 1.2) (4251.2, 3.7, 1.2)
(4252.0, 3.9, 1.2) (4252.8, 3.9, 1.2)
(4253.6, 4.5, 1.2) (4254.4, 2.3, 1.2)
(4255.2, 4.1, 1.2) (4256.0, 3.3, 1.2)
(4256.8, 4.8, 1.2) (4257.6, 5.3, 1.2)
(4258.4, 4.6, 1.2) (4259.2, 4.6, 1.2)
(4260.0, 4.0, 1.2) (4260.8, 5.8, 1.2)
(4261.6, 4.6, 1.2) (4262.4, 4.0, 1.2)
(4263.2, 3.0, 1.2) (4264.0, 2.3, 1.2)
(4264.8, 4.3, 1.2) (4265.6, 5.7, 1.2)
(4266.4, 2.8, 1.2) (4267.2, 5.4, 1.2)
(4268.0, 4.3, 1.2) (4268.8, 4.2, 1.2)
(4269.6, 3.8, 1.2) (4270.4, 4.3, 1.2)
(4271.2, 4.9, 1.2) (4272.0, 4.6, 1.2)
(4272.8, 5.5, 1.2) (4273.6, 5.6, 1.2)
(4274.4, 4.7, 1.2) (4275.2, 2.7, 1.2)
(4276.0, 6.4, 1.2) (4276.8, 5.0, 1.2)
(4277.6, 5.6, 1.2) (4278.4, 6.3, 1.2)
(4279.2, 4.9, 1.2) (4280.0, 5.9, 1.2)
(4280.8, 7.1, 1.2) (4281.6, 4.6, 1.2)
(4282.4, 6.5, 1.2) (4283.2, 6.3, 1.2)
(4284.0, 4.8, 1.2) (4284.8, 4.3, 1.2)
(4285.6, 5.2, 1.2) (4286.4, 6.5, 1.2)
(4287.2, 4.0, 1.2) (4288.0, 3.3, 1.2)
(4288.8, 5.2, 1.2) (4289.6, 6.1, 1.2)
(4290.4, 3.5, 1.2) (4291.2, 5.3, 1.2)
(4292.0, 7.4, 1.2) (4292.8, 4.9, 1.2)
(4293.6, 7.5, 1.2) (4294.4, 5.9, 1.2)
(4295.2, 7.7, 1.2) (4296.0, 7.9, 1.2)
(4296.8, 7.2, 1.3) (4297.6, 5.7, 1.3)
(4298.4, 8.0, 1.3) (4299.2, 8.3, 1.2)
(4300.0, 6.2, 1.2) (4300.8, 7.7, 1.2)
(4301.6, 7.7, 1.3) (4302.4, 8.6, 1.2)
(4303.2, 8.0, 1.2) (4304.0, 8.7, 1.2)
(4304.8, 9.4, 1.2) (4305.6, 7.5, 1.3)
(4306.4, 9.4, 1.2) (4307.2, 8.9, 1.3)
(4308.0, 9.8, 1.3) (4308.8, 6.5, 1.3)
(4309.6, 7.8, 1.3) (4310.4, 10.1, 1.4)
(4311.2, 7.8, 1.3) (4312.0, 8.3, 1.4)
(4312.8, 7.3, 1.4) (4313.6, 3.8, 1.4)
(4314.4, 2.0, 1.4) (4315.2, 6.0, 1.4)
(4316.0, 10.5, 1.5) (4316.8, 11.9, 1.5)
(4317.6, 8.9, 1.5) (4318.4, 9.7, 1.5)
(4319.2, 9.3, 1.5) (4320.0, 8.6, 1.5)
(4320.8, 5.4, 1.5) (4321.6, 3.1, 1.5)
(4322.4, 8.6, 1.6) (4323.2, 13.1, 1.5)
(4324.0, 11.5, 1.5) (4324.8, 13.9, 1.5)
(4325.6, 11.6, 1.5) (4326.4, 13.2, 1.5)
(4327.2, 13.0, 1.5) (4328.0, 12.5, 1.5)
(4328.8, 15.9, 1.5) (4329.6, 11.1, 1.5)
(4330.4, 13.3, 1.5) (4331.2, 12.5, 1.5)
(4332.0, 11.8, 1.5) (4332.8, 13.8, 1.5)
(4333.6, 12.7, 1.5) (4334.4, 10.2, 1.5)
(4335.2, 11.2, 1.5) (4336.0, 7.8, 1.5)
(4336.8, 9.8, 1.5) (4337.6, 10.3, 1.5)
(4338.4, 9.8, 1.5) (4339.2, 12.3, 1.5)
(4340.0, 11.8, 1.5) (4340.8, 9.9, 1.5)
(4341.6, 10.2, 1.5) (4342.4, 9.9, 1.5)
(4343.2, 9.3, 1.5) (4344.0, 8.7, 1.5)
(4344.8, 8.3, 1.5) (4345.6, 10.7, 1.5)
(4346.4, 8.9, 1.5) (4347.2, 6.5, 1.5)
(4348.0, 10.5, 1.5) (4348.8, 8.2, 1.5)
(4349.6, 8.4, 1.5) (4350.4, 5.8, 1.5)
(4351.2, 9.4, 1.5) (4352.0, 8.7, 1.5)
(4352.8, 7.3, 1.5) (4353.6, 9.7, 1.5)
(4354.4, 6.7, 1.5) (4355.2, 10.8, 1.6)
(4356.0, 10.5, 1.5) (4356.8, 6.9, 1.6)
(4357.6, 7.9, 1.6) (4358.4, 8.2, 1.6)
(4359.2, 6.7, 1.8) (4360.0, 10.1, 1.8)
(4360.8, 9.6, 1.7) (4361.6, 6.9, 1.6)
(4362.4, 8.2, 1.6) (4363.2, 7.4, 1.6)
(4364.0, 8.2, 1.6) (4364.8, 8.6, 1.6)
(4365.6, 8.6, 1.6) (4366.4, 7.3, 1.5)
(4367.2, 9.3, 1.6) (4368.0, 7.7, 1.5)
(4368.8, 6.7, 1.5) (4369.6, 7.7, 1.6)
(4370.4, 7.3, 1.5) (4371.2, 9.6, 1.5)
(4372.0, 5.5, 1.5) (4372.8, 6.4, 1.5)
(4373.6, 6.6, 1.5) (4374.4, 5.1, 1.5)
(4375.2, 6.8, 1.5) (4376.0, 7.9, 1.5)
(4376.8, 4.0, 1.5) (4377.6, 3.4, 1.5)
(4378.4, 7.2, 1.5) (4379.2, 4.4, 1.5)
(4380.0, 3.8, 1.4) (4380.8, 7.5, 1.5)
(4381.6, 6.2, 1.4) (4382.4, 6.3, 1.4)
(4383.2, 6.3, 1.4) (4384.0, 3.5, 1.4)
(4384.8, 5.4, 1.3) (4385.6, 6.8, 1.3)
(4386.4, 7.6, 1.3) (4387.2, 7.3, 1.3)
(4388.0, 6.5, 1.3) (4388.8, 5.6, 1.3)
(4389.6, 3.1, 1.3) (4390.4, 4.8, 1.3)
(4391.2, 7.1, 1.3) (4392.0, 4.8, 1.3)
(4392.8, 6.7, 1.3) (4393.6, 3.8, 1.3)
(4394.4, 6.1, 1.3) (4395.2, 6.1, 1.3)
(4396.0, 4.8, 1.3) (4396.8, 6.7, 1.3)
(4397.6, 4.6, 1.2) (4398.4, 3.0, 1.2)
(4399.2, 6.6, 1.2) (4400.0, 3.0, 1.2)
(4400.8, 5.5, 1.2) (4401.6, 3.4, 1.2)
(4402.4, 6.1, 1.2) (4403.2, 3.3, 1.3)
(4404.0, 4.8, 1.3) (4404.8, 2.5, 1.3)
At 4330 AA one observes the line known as C IV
